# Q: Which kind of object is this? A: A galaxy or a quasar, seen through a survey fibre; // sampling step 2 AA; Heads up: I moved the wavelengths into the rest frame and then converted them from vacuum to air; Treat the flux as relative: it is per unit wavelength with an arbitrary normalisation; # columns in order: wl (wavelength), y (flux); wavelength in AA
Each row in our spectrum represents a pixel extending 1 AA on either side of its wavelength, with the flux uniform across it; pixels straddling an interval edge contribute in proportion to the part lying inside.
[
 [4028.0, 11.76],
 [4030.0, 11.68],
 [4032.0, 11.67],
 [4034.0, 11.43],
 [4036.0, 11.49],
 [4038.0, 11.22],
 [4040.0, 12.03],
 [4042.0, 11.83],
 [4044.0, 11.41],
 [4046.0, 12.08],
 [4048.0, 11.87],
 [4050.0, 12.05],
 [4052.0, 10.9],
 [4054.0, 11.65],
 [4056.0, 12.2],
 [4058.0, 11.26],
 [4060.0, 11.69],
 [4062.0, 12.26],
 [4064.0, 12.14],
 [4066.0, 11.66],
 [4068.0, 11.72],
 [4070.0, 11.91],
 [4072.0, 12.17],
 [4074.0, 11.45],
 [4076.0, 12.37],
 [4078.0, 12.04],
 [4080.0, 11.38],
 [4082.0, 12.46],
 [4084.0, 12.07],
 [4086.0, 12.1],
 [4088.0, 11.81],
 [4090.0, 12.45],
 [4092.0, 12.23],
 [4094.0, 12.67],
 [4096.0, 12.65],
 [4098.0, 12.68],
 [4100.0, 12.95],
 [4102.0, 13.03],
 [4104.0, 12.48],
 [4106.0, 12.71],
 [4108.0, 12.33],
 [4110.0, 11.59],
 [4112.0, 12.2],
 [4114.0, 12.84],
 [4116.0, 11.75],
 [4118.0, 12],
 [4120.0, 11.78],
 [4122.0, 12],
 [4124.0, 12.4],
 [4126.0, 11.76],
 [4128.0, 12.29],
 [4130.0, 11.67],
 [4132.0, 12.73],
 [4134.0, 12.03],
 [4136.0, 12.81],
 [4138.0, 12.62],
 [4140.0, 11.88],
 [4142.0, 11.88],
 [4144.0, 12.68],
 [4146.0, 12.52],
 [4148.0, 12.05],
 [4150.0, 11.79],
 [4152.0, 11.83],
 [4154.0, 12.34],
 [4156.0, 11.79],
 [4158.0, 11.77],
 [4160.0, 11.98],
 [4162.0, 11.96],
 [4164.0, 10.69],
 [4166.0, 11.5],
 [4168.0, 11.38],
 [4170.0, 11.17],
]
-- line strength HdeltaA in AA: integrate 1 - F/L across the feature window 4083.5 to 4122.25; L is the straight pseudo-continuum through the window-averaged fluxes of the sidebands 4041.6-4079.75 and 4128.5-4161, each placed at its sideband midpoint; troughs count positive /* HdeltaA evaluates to -1.1 AA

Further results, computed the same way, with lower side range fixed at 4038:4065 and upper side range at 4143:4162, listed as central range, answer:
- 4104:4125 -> -0.37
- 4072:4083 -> -0.10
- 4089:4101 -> -0.70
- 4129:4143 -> -0.24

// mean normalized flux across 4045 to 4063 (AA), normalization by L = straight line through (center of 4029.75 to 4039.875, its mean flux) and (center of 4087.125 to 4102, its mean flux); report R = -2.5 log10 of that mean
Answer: 0.01 mag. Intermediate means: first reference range 11.5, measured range 11.8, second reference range 12.5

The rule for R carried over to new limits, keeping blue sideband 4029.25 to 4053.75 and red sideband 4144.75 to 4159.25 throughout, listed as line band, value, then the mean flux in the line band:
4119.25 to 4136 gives -0.017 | 12.1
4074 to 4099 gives -0.038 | 12.2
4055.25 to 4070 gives -0.012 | 11.8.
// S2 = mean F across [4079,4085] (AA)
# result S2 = 12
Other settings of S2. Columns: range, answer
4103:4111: 12.3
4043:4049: 11.8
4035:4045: 11.6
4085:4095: 12.3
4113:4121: 12.1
